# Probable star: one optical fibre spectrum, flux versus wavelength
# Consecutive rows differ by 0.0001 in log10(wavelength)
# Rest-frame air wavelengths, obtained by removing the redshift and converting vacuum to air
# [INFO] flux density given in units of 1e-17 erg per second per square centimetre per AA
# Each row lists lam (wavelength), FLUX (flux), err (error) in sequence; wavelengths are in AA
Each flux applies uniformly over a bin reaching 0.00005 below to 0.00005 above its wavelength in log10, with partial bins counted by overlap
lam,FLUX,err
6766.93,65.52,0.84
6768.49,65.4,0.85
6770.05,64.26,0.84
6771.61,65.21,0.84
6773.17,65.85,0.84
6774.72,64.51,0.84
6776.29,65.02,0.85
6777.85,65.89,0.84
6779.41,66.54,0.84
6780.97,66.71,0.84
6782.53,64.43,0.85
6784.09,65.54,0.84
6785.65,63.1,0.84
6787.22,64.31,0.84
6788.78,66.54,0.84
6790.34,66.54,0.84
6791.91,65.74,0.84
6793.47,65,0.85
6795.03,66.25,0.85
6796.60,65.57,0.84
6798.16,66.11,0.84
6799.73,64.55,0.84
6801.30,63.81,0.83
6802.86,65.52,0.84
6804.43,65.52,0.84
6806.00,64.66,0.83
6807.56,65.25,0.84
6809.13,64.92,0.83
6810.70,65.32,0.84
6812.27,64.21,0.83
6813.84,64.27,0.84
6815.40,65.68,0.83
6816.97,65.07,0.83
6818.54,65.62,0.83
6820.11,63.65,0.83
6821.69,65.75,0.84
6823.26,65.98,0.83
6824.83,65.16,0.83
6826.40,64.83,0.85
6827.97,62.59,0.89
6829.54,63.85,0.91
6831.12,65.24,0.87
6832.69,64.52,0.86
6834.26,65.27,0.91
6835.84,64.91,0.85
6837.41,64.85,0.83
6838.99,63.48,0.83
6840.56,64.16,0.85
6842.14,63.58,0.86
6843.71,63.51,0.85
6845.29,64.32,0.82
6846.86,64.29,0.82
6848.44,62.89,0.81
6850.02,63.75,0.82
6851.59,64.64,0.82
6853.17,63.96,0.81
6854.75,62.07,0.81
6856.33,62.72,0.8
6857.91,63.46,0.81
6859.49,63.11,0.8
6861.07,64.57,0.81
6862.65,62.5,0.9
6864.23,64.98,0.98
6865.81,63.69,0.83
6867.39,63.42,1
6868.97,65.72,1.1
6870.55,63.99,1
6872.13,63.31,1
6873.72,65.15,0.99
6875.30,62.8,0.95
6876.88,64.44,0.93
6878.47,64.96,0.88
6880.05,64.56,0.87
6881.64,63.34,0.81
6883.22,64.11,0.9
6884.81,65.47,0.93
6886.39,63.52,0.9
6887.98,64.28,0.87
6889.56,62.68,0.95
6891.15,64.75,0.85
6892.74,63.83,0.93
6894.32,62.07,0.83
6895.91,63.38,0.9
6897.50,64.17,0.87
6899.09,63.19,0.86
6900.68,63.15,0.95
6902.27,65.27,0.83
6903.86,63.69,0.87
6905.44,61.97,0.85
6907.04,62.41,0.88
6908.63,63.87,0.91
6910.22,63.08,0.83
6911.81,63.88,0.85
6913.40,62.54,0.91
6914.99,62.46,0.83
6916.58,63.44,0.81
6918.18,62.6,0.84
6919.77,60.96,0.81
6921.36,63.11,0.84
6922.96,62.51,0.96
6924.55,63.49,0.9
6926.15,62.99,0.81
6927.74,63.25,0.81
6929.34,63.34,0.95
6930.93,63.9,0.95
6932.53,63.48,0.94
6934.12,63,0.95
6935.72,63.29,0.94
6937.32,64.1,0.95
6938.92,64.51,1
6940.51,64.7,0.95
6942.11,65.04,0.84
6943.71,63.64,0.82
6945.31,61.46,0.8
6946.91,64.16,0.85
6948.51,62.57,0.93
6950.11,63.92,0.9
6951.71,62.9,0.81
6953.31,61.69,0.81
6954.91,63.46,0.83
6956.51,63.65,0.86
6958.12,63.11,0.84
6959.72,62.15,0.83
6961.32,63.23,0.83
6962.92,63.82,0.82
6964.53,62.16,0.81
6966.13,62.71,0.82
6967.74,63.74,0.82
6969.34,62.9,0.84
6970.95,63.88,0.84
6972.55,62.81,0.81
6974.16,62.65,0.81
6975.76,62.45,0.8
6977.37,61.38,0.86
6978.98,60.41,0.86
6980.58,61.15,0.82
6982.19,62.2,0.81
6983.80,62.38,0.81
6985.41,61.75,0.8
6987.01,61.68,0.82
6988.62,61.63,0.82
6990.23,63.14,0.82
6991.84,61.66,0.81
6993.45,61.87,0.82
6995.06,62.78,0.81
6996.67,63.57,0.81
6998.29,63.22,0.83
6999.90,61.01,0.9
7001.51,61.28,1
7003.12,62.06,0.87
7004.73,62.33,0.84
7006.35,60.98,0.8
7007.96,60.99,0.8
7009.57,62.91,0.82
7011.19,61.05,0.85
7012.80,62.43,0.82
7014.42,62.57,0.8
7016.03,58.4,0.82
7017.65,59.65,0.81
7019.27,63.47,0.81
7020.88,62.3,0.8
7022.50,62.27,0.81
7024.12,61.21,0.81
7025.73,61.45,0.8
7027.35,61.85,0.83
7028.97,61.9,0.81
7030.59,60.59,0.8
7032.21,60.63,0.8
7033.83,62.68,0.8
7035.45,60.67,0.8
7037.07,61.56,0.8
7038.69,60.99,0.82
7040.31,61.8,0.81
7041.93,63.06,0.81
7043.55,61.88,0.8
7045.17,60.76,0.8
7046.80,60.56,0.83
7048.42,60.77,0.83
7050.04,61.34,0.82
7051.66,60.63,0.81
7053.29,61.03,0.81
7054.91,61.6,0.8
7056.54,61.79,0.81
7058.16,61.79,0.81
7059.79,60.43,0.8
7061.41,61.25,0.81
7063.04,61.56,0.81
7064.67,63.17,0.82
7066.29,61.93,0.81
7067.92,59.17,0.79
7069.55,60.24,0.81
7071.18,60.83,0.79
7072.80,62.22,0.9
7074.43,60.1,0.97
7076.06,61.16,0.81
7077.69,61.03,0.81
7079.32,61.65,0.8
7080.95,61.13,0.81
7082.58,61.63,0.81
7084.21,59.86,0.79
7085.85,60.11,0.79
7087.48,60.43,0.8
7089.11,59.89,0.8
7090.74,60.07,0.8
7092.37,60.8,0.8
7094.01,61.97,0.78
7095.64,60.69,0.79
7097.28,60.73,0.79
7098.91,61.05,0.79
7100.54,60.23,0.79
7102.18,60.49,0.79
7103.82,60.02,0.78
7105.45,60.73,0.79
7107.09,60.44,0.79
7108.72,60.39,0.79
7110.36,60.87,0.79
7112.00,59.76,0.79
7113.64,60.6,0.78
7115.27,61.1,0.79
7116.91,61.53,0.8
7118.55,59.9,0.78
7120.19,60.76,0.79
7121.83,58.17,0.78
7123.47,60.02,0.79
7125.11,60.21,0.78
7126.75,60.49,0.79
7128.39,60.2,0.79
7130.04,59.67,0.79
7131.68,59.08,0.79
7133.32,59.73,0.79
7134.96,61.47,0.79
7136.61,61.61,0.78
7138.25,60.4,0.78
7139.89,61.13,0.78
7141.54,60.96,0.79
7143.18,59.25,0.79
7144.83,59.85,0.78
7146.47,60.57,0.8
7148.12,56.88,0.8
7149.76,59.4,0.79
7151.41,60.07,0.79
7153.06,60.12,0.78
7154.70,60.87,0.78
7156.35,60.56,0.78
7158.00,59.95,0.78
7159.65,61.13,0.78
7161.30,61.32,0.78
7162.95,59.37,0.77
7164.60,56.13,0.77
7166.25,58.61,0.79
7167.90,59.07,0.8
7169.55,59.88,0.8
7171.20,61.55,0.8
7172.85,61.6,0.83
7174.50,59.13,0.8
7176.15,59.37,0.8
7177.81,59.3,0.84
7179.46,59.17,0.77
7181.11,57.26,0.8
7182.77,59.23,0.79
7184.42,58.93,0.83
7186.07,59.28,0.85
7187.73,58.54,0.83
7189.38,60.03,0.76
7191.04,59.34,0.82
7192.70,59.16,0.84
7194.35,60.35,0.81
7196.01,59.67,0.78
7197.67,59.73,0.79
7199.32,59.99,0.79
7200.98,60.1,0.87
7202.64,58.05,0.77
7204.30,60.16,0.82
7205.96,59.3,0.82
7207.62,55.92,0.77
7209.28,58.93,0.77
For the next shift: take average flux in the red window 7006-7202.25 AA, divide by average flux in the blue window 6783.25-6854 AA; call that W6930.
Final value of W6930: 0.9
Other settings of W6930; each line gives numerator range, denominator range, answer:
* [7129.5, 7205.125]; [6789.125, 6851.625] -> 0.92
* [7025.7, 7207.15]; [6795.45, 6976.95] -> 0.95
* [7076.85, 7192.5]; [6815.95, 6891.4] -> 0.94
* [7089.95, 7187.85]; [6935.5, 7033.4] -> 0.96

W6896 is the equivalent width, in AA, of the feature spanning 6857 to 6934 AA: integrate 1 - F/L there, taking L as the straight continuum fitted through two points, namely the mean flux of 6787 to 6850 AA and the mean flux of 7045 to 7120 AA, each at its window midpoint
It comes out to 0.14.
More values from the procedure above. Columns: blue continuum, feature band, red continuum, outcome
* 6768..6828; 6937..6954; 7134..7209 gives -0.14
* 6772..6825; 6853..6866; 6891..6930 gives 0.14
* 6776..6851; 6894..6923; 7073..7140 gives 0.18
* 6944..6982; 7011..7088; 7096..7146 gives 0.20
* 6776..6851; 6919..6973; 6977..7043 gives -0.40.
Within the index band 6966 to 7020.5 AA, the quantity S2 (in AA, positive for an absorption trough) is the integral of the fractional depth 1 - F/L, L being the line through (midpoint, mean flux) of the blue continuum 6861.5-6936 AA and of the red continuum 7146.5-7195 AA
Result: 0.10 AA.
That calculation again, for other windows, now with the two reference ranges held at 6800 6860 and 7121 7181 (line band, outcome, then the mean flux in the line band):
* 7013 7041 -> 0.1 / 61.4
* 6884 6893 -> -0.1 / 64.1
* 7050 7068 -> -0.1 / 61.4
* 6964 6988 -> 0.0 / 62.3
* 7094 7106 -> 0.0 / 60.7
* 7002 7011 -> 0.0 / 61.8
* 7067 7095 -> 0.1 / 60.7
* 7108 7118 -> 0.0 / 60.7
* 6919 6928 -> 0.1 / 62.7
